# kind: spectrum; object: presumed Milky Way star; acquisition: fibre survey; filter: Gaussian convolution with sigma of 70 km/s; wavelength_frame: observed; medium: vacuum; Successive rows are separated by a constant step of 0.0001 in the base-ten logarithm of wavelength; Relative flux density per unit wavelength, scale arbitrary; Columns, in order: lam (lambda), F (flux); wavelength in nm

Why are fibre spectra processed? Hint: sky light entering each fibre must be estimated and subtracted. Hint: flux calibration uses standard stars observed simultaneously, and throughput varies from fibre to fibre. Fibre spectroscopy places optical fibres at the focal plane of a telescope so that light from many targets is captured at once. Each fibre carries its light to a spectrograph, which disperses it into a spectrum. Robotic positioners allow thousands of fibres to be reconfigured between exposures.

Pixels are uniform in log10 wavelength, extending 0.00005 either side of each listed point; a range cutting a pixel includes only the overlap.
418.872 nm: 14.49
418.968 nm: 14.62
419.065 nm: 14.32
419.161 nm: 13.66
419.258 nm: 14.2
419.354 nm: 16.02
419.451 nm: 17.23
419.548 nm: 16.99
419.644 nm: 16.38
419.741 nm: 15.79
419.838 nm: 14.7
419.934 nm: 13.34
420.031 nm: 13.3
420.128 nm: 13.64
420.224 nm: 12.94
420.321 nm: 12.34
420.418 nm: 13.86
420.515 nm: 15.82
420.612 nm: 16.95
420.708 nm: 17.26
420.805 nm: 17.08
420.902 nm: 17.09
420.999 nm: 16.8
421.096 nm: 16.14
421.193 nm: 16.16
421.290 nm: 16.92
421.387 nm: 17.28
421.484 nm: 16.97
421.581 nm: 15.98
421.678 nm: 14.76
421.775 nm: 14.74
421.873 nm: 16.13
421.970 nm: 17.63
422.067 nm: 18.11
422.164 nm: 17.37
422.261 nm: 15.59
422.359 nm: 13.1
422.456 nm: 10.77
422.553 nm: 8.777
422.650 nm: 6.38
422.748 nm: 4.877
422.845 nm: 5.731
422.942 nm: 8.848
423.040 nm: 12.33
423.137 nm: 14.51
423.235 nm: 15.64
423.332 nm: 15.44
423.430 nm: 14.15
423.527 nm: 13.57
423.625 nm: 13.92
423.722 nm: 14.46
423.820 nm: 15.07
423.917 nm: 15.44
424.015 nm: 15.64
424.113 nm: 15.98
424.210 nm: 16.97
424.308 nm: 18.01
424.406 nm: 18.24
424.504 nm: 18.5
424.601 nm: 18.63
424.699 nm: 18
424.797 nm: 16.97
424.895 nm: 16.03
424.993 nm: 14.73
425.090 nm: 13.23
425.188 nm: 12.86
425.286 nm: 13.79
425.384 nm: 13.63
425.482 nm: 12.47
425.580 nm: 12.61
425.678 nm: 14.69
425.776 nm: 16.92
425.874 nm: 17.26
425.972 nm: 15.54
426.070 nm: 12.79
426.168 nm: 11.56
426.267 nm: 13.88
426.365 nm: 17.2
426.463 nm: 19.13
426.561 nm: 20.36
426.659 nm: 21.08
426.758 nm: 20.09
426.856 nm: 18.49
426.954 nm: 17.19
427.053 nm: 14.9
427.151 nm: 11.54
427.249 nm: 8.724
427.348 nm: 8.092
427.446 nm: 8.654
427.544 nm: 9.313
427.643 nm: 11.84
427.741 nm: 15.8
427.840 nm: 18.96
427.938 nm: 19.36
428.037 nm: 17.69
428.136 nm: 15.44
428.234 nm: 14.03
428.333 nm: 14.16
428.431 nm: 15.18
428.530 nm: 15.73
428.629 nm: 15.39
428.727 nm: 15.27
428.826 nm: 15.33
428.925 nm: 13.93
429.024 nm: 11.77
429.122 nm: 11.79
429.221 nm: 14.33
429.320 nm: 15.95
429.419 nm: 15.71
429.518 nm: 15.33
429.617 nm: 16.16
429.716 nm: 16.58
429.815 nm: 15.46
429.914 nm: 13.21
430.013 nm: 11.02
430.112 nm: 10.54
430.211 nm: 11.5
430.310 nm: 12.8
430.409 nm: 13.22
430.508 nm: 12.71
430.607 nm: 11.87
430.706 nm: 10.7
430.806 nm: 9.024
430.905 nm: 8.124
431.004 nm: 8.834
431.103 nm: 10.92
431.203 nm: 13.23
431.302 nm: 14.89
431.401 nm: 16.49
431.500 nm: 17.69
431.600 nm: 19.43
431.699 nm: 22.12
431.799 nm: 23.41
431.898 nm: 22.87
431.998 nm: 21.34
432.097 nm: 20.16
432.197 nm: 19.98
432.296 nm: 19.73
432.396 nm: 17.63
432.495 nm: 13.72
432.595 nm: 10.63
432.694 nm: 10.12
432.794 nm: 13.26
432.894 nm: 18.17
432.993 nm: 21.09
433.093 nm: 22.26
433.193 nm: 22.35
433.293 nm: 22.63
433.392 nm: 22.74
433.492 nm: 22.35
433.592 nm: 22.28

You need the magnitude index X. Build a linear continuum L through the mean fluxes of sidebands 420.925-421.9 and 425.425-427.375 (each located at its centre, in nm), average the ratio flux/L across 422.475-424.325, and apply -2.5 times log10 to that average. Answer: 0.23 mag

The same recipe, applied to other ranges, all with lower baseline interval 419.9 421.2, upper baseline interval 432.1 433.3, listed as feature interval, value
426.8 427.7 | 0.33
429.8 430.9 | 0.41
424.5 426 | 0.06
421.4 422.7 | 0.08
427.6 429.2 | 0.11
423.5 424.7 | -0.03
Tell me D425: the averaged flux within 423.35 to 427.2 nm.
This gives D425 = 15.8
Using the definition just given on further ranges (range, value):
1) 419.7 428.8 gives 14.8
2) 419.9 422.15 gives 15.7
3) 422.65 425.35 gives 14.4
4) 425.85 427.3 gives 15.9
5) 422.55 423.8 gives 11.6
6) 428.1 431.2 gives 13.3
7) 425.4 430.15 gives 14.8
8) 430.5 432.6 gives 15.9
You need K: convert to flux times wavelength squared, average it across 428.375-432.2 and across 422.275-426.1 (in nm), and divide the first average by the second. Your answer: 1.09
